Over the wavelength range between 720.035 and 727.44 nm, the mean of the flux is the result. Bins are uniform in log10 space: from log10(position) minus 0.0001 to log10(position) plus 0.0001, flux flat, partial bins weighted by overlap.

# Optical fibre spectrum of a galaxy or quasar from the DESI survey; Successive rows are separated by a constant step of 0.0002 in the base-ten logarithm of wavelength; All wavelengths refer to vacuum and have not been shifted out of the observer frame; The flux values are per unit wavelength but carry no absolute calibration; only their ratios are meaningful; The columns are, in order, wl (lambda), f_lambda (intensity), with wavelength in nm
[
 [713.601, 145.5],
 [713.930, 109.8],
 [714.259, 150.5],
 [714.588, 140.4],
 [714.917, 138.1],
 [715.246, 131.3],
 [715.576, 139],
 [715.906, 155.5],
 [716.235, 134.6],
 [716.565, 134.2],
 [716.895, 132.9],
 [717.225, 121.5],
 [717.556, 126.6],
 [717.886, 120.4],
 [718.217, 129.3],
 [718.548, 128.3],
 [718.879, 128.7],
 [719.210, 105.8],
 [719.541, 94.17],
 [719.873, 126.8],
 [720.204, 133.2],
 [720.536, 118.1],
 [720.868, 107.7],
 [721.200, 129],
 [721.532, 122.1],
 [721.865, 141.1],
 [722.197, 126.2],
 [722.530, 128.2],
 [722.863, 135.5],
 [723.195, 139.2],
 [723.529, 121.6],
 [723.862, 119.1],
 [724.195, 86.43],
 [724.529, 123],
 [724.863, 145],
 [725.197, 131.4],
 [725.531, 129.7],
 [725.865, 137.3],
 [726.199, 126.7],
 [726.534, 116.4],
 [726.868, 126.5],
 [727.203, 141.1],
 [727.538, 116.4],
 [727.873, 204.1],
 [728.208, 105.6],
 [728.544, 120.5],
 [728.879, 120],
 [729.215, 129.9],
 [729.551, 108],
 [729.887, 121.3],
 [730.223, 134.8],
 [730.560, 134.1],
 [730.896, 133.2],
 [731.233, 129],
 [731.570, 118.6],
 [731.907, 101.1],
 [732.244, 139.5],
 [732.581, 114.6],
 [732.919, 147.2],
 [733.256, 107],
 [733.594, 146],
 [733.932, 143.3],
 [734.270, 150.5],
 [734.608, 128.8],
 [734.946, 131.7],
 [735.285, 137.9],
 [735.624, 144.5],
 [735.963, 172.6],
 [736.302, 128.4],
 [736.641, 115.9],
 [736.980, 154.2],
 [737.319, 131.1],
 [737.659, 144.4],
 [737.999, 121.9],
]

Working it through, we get 126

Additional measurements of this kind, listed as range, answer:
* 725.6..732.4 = 128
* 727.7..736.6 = 133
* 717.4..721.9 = 122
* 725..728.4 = 134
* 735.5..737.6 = 141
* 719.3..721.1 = 116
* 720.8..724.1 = 127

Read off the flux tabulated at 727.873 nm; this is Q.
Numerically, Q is 204.1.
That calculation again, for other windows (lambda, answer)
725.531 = 129.7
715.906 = 155.5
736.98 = 154.2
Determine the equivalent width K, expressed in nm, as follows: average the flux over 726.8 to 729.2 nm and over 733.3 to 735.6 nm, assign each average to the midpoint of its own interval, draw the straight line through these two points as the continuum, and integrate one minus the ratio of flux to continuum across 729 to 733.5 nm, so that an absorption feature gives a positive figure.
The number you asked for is 0.37 nm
